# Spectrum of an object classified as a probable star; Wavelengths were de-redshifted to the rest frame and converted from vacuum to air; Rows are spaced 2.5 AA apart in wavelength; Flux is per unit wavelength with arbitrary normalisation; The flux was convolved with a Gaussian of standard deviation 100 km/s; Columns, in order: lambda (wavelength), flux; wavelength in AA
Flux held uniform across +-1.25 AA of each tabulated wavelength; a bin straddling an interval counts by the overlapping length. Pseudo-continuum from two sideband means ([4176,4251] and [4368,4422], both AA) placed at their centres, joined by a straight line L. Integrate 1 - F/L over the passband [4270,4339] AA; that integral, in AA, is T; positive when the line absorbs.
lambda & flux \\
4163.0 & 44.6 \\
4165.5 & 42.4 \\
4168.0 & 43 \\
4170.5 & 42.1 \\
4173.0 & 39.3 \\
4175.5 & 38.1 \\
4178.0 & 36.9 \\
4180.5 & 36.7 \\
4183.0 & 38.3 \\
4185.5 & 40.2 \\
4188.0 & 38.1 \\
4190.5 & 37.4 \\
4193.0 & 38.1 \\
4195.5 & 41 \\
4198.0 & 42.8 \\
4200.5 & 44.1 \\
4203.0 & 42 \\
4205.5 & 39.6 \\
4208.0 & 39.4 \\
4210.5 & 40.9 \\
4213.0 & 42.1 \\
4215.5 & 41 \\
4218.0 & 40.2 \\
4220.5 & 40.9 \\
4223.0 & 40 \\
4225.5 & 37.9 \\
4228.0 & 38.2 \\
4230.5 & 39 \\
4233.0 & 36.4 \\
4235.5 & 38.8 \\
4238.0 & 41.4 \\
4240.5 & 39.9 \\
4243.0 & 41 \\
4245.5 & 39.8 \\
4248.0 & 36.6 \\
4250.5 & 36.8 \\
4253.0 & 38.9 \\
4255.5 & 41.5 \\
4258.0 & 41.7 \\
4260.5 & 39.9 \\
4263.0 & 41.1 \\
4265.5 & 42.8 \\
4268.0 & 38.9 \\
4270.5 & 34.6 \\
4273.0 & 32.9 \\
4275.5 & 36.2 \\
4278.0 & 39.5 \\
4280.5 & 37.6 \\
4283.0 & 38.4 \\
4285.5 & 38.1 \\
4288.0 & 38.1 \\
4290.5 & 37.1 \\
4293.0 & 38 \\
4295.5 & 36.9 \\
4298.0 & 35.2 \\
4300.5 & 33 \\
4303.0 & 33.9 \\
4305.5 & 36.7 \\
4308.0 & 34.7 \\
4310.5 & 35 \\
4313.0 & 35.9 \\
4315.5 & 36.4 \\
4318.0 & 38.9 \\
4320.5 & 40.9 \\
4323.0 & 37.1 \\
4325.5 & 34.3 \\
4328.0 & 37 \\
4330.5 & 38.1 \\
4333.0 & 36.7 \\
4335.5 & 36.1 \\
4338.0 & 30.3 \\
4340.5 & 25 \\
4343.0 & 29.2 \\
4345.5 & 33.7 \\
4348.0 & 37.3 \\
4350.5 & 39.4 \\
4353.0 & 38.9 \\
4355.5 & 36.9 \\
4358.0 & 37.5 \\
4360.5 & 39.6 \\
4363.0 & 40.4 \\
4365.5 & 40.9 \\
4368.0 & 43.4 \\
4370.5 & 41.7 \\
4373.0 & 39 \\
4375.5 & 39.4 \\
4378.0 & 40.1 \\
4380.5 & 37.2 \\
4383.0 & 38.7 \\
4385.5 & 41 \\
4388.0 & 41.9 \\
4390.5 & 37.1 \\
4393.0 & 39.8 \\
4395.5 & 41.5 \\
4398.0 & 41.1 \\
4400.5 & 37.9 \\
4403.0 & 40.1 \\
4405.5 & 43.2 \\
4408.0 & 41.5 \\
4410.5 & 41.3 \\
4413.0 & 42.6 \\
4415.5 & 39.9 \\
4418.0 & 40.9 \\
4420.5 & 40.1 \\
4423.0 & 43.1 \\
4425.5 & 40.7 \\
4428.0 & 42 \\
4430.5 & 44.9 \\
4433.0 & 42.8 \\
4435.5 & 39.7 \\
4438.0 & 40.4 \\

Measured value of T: 6.2 AA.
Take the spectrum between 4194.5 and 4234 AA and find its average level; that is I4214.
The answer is 40.4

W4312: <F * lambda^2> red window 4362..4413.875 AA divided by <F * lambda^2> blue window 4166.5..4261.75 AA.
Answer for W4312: 1.10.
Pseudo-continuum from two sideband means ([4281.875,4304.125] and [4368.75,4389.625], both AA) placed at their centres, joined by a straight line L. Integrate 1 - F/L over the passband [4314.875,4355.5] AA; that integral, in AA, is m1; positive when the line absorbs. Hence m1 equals 2.7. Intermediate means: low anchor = 36.5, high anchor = 39.9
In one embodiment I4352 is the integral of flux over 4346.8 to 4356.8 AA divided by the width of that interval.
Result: 38.1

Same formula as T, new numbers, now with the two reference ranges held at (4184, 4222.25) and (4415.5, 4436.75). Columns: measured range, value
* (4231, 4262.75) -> 1.0 AA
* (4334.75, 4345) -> 2.8 AA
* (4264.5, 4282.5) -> 1.5 AA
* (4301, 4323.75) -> 2.5 AA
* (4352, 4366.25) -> 0.8 AA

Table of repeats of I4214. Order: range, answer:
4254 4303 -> 37.9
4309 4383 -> 37.1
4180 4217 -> 40.2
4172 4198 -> 38.6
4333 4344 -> 30.9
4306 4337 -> 36.7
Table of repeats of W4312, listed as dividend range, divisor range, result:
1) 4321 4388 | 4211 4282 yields 1.01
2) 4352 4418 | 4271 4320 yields 1.15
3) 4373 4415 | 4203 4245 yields 1.09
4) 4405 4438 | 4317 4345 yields 1.25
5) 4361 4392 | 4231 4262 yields 1.08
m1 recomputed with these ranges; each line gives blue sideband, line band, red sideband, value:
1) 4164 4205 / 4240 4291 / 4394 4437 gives 2.3 AA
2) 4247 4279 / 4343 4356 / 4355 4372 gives 1.1 AA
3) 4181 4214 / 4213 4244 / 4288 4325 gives -0.4 AA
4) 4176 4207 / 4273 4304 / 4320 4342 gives -0.4 AA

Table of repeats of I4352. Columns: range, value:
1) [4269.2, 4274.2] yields 33.8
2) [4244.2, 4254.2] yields 38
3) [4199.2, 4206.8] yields 41.9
